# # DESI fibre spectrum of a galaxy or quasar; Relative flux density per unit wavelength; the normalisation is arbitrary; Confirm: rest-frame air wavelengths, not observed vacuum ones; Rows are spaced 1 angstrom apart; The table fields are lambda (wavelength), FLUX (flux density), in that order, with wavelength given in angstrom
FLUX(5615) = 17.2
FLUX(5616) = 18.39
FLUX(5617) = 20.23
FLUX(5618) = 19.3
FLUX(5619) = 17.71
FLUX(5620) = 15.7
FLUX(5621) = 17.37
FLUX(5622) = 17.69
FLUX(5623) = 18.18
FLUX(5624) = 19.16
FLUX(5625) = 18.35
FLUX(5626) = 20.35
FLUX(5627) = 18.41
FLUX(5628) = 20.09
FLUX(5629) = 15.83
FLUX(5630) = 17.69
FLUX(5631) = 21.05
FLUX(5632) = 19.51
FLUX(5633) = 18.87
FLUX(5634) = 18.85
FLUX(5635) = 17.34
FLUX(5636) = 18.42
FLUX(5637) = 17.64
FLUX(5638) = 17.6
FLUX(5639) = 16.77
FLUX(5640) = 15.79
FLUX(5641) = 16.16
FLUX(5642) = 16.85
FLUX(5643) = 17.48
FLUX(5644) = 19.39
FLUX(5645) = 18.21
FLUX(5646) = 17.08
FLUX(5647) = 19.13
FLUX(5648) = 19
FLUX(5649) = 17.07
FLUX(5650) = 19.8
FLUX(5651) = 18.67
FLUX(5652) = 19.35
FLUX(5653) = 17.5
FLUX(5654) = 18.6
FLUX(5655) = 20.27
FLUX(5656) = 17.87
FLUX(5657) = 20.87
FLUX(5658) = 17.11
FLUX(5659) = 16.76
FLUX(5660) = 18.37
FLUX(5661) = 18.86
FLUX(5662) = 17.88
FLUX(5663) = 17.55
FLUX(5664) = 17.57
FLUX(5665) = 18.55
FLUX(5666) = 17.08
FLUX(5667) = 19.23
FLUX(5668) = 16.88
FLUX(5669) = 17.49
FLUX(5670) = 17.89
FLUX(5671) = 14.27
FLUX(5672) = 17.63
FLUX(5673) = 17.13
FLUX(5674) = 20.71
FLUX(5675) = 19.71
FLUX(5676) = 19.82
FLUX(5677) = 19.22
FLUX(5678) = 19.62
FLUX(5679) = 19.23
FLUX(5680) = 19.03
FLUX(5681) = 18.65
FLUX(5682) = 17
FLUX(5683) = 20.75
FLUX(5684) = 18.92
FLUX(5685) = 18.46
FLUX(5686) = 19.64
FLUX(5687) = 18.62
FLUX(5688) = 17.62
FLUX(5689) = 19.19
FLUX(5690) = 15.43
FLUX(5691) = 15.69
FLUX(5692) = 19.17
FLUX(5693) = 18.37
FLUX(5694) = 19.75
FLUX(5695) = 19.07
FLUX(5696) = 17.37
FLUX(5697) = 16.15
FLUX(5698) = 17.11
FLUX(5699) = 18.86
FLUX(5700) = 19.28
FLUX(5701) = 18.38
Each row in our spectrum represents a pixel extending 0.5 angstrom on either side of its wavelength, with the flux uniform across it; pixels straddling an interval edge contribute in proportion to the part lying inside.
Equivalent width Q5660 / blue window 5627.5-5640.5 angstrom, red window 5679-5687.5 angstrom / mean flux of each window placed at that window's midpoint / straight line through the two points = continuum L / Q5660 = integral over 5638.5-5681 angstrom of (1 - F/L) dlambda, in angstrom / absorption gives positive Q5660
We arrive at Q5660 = 0.8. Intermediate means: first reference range 18.1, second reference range 18.9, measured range 18.2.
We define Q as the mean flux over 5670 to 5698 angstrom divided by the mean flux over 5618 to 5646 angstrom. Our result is 1.02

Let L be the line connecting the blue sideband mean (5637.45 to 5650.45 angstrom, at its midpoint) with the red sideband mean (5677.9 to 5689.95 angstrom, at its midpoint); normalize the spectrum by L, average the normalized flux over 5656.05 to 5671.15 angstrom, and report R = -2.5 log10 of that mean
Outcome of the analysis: 0.02 mag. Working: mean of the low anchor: 17.7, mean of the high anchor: 18.7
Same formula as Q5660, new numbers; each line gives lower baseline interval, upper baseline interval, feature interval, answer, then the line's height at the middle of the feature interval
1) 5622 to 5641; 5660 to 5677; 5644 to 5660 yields -0.3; 18.1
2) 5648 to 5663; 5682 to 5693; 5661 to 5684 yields 0.1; 18.4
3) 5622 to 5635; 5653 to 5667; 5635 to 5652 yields 0.6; 18.5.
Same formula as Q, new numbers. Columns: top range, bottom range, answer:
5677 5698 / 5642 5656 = 0.99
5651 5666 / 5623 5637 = 0.98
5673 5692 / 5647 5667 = 1.02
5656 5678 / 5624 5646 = 1.00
